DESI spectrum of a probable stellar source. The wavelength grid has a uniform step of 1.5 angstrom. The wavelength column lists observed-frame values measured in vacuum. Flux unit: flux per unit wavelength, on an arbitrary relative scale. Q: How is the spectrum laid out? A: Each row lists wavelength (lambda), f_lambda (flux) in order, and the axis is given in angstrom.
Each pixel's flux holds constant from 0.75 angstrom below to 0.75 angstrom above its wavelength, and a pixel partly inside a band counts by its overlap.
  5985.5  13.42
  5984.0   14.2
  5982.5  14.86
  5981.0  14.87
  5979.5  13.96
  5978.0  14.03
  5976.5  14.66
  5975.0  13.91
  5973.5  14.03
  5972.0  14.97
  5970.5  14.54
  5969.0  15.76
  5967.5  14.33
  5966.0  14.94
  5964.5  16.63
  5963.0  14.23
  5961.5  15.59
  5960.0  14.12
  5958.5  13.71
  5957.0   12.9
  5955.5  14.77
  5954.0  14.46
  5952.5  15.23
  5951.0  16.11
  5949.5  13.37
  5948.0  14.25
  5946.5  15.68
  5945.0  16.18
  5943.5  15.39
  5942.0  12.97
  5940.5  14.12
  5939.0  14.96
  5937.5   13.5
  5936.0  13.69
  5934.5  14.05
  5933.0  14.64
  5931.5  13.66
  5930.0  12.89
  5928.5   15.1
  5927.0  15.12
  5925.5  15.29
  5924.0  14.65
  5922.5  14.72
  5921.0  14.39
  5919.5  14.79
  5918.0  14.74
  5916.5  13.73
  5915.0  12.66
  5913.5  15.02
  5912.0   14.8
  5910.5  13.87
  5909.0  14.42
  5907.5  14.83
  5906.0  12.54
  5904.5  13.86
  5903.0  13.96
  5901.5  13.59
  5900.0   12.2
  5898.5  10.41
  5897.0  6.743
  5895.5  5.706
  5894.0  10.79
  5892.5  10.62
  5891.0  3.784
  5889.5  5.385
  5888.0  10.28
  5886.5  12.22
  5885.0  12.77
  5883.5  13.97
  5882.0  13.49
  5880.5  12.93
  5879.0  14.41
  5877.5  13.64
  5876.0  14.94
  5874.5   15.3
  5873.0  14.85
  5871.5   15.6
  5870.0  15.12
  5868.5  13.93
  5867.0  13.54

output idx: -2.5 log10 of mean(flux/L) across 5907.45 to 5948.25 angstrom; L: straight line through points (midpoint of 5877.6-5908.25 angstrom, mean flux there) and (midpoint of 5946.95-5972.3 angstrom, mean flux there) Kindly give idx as -0.11 mag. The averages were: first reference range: 11.3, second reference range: 14.7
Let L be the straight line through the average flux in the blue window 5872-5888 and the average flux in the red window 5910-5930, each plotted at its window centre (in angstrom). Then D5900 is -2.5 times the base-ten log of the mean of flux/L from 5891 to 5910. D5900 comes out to 0.237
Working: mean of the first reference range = 13.7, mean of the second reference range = 14.5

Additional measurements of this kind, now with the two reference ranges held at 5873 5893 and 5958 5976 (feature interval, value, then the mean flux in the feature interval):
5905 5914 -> -0.111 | 14.2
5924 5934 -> -0.076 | 14.5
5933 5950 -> -0.039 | 14.4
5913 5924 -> -0.092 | 14.3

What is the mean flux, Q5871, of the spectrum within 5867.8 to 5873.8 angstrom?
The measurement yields 14.9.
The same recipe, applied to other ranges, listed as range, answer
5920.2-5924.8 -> 14.6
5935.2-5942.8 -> 13.9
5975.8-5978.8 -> 14.3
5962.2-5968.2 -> 15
